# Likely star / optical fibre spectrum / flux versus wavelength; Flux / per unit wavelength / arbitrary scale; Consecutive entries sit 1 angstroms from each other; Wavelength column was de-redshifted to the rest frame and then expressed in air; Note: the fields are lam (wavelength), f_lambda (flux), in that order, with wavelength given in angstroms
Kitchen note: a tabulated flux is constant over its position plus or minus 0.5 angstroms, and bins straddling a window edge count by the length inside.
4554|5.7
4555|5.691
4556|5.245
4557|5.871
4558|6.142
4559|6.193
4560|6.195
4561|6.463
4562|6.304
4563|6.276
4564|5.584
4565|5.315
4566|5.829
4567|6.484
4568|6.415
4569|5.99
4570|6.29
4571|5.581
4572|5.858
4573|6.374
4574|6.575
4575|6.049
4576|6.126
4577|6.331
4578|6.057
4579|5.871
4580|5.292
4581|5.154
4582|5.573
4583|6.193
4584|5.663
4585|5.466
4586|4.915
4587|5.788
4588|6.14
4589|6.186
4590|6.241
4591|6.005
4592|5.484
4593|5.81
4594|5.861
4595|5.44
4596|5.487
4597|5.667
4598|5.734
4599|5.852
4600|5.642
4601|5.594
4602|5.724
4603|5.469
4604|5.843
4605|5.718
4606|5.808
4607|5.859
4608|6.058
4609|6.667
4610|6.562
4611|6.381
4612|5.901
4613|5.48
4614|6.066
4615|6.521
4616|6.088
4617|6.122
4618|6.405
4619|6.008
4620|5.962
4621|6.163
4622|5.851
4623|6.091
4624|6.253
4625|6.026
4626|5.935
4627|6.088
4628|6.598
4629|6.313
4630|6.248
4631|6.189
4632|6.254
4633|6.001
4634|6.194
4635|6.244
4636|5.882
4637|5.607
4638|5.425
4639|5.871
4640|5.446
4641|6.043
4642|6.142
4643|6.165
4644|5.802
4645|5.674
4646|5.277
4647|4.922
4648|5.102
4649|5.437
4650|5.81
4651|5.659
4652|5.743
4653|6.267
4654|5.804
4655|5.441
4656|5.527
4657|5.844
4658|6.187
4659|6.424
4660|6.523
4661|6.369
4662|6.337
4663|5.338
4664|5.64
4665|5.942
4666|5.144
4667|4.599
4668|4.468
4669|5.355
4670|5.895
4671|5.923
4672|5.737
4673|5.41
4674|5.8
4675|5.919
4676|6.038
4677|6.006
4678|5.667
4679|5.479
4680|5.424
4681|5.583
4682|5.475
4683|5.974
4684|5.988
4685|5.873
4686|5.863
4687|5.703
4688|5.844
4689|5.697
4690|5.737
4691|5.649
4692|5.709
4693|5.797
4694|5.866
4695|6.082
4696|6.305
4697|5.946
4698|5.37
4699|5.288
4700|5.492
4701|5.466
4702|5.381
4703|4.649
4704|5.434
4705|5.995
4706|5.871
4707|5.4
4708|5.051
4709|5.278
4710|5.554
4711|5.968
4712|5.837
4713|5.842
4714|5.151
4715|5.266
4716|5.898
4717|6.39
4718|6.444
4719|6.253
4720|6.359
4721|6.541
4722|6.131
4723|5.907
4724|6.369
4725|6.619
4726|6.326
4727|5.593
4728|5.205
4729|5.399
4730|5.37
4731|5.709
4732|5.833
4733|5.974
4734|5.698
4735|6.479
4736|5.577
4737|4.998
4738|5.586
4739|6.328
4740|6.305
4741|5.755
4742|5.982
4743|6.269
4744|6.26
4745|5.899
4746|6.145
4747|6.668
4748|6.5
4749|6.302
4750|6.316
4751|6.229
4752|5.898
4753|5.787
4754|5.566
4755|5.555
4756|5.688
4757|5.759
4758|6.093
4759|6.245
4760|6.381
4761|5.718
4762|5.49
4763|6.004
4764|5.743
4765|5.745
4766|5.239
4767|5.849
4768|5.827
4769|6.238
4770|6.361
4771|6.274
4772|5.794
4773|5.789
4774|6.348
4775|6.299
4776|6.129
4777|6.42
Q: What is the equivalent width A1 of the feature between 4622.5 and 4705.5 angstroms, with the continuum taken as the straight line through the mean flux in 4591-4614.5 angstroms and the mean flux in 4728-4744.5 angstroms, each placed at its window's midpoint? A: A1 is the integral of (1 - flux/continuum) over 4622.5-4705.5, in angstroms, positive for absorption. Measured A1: 0.8 angstroms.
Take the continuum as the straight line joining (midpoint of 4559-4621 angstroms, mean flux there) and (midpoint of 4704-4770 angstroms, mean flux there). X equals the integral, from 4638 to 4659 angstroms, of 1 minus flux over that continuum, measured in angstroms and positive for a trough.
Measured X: 0.72 angstroms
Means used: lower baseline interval 5.94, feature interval 5.72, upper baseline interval 5.9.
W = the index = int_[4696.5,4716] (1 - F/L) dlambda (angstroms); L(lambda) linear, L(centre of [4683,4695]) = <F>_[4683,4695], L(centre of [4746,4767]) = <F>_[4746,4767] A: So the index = 1.2 angstroms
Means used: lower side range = 5.81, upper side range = 5.95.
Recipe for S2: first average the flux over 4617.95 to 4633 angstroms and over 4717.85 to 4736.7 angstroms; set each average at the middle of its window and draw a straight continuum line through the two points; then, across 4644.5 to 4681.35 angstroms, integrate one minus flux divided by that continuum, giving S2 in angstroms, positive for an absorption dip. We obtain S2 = 2.5 angstroms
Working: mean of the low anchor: 6.15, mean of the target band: 5.67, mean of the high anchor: 5.97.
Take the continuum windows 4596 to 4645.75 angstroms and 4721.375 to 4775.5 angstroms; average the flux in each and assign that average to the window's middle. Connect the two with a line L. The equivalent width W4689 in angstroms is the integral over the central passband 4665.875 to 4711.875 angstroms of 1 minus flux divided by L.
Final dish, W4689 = 2.7 angstroms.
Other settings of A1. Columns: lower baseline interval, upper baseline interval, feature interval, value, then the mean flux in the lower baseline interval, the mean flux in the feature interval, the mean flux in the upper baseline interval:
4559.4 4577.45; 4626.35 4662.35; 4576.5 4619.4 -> 1.2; 6.11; 5.86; 5.91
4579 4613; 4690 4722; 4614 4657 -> -1.1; 5.79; 5.92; 5.73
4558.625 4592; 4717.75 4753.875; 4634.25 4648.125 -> 0.6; 5.95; 5.71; 6.02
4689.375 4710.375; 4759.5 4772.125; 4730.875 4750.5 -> -0.9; 5.59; 6.04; 5.9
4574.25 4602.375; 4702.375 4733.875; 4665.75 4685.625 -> 0.6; 5.77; 5.6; 5.79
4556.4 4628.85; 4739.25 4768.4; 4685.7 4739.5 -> 1.8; 5.96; 5.77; 5.98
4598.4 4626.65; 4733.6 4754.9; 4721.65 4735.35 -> 0.3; 6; 5.89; 6.02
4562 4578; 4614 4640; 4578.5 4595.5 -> 1.0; 6.08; 5.71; 6.08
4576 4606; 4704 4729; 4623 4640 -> -0.8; 5.74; 6.05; 5.87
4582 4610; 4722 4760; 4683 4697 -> 0.1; 5.8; 5.86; 5.96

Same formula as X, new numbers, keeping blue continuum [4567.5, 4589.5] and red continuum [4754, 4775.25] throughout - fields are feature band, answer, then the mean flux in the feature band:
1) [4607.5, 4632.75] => -1.1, 6.17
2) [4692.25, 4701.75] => 0.3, 5.72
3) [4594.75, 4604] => 0.4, 5.64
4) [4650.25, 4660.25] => 0.0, 5.92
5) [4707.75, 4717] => 0.5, 5.6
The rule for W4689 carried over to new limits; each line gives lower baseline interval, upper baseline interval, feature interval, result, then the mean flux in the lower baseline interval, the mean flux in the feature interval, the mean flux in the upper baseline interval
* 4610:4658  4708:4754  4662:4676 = 1.0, 5.93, 5.53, 5.95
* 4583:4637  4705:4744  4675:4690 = 0.3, 5.96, 5.76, 5.86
